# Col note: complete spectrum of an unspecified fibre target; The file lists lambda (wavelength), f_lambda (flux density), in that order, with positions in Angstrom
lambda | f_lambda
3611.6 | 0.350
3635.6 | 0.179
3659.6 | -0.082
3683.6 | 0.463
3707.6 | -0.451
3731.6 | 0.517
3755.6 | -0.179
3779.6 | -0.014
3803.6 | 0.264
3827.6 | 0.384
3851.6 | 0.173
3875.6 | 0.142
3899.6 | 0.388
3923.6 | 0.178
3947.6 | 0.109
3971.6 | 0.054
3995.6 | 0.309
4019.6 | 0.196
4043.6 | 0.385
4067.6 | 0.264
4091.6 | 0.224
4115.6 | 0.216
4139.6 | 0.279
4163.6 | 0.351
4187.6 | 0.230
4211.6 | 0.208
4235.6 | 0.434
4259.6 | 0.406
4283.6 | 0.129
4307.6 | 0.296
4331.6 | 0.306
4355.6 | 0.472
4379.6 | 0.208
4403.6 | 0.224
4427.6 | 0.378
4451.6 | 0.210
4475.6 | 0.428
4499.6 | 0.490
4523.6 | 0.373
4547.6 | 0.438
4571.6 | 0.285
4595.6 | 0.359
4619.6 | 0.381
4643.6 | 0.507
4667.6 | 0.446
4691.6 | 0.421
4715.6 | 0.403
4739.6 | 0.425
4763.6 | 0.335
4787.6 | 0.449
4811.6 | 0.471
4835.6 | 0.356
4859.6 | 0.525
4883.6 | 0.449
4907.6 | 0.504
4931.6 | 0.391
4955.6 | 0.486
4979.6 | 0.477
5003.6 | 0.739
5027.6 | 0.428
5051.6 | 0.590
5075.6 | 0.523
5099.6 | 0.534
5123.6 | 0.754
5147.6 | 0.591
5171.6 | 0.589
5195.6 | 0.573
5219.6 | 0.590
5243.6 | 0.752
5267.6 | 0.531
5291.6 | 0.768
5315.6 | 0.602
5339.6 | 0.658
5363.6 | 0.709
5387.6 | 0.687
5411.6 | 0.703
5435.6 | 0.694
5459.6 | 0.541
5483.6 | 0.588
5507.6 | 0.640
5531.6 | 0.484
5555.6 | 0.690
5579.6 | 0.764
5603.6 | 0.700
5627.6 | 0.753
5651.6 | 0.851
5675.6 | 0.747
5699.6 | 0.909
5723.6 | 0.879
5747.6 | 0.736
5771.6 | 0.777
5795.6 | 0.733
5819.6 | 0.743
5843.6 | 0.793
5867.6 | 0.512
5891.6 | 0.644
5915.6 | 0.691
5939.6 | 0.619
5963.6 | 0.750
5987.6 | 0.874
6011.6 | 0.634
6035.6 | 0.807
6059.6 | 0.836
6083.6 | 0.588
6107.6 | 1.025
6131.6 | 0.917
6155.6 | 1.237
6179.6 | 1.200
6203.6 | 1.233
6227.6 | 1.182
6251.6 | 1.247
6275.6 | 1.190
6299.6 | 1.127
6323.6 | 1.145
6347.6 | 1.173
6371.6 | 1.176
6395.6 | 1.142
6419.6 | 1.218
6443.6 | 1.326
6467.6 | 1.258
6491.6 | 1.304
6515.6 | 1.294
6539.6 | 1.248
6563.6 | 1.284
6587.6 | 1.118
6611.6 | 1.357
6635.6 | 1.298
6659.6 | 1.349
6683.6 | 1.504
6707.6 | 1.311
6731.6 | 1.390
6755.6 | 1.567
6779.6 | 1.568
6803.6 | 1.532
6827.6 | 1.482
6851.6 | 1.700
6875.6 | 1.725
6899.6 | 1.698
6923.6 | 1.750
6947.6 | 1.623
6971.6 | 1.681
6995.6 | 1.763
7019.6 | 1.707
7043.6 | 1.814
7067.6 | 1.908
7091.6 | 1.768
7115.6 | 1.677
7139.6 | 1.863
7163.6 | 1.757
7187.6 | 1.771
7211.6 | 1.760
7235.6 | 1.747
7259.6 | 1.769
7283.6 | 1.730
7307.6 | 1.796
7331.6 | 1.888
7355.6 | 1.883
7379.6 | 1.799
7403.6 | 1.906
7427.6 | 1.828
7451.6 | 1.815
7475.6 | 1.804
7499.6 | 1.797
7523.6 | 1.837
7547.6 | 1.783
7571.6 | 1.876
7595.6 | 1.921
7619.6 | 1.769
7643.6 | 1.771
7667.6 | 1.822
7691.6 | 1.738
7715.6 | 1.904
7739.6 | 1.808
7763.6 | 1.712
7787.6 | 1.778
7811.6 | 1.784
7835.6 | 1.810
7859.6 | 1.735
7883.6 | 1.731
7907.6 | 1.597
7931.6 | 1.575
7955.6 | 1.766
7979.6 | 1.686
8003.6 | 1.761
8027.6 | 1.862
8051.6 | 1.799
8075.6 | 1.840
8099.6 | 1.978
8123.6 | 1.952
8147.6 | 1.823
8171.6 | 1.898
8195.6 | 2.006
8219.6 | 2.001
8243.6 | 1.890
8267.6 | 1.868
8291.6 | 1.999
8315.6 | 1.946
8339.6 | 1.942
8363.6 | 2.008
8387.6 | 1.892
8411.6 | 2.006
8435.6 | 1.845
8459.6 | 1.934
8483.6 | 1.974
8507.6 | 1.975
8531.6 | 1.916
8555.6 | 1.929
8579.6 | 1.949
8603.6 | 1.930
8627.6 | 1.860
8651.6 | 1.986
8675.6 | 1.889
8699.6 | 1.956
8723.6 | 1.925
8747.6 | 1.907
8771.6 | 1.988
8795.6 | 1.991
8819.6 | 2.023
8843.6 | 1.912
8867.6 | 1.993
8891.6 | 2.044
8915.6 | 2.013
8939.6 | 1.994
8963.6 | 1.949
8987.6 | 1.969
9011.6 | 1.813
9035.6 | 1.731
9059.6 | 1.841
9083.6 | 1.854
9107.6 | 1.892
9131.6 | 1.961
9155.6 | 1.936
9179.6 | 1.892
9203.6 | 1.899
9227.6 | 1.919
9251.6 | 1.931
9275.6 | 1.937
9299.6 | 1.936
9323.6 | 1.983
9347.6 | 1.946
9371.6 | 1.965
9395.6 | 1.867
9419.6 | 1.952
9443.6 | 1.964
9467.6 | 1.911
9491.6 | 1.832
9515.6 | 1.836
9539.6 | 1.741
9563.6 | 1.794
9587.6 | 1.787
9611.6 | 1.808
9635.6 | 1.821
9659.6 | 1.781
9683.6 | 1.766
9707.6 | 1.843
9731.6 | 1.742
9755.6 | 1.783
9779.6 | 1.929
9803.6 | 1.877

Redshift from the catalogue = 0.53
